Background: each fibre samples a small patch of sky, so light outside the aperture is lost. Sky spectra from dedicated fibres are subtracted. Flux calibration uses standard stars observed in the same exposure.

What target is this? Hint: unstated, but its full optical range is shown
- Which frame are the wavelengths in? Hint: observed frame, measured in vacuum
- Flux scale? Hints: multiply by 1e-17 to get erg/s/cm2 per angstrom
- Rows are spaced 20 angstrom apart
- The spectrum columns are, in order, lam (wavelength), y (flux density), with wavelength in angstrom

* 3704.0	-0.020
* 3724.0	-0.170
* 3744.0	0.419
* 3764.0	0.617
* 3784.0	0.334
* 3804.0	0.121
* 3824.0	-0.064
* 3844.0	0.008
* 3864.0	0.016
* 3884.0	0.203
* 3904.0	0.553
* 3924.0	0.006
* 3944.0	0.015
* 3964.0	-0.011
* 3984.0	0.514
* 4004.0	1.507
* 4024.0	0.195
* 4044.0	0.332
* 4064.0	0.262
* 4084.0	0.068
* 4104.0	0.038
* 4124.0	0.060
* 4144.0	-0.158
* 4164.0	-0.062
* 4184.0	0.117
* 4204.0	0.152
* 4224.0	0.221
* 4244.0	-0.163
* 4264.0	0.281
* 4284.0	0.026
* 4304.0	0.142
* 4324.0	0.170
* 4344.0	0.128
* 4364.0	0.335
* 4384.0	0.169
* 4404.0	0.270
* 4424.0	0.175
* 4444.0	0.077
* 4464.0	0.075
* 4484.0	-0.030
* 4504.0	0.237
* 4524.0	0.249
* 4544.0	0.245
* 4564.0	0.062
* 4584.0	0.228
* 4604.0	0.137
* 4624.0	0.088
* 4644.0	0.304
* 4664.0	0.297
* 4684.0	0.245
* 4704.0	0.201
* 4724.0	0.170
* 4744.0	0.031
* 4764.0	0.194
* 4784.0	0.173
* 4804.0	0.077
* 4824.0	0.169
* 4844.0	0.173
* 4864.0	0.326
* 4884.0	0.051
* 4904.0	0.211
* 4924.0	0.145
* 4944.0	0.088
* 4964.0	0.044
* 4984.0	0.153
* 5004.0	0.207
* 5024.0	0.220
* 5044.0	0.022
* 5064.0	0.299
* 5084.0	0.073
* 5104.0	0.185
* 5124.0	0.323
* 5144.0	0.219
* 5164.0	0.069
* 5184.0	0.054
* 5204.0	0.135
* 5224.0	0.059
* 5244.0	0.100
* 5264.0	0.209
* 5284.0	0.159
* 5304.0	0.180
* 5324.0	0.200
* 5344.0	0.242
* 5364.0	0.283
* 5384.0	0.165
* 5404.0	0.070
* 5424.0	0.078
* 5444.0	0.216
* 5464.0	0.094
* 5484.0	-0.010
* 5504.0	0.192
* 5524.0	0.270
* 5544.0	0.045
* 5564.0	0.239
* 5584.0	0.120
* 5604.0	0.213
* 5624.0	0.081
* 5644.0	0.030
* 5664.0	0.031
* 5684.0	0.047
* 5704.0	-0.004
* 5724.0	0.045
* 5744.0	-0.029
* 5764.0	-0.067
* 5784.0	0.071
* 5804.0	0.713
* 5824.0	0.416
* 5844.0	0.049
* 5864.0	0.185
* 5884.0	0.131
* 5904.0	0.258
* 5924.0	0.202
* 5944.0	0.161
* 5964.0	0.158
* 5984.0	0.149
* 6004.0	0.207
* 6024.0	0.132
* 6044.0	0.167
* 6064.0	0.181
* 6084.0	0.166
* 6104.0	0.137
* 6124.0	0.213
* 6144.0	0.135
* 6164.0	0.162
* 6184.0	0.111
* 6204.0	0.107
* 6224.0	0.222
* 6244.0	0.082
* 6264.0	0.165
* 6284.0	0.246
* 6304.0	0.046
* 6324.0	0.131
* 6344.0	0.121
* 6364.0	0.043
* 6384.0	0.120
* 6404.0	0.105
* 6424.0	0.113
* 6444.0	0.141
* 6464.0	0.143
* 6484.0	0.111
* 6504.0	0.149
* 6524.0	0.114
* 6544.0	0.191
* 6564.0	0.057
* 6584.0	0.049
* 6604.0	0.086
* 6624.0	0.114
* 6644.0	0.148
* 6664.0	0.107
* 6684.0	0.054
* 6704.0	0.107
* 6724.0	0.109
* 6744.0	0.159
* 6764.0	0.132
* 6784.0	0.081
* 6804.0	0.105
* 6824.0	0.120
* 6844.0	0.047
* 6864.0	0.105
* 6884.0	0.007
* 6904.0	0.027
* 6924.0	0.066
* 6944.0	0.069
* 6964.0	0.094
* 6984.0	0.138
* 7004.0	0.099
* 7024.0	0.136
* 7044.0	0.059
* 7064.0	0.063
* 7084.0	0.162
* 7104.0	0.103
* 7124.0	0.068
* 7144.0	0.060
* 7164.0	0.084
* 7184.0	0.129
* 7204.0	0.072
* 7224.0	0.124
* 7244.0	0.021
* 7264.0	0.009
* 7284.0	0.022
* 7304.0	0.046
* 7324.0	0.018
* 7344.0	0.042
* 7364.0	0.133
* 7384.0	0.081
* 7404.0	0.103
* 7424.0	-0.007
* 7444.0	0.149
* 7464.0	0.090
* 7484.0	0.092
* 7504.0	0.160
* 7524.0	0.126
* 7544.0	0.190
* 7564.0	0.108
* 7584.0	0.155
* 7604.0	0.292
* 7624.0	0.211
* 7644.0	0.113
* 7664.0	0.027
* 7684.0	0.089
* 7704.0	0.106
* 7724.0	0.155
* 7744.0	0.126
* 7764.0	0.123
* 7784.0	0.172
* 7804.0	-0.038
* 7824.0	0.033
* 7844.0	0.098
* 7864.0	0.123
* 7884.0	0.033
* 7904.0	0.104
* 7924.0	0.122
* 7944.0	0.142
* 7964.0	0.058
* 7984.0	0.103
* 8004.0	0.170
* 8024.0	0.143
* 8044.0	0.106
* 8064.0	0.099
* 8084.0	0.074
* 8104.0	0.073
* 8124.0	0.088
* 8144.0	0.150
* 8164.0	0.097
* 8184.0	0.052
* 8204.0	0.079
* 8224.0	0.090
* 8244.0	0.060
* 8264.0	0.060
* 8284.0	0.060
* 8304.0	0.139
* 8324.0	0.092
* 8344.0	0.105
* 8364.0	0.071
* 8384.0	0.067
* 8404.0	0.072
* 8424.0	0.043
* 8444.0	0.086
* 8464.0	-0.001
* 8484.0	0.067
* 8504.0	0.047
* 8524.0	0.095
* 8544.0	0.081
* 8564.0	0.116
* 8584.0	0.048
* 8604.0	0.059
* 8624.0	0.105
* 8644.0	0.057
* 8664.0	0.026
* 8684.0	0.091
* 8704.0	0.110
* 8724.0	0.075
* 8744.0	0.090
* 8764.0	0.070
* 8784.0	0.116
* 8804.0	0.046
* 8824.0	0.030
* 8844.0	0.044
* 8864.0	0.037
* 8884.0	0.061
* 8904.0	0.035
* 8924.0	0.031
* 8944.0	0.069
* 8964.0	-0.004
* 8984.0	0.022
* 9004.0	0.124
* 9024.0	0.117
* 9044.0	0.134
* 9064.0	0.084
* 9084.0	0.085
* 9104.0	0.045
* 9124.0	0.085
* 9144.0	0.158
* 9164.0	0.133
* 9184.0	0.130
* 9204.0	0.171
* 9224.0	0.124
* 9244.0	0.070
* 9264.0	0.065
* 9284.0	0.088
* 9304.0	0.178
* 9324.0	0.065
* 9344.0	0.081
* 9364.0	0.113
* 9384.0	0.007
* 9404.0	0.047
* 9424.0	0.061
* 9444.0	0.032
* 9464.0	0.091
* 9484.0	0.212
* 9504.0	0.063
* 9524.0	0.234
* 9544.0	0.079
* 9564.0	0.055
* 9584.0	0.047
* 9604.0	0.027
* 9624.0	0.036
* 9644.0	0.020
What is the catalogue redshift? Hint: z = 2.29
